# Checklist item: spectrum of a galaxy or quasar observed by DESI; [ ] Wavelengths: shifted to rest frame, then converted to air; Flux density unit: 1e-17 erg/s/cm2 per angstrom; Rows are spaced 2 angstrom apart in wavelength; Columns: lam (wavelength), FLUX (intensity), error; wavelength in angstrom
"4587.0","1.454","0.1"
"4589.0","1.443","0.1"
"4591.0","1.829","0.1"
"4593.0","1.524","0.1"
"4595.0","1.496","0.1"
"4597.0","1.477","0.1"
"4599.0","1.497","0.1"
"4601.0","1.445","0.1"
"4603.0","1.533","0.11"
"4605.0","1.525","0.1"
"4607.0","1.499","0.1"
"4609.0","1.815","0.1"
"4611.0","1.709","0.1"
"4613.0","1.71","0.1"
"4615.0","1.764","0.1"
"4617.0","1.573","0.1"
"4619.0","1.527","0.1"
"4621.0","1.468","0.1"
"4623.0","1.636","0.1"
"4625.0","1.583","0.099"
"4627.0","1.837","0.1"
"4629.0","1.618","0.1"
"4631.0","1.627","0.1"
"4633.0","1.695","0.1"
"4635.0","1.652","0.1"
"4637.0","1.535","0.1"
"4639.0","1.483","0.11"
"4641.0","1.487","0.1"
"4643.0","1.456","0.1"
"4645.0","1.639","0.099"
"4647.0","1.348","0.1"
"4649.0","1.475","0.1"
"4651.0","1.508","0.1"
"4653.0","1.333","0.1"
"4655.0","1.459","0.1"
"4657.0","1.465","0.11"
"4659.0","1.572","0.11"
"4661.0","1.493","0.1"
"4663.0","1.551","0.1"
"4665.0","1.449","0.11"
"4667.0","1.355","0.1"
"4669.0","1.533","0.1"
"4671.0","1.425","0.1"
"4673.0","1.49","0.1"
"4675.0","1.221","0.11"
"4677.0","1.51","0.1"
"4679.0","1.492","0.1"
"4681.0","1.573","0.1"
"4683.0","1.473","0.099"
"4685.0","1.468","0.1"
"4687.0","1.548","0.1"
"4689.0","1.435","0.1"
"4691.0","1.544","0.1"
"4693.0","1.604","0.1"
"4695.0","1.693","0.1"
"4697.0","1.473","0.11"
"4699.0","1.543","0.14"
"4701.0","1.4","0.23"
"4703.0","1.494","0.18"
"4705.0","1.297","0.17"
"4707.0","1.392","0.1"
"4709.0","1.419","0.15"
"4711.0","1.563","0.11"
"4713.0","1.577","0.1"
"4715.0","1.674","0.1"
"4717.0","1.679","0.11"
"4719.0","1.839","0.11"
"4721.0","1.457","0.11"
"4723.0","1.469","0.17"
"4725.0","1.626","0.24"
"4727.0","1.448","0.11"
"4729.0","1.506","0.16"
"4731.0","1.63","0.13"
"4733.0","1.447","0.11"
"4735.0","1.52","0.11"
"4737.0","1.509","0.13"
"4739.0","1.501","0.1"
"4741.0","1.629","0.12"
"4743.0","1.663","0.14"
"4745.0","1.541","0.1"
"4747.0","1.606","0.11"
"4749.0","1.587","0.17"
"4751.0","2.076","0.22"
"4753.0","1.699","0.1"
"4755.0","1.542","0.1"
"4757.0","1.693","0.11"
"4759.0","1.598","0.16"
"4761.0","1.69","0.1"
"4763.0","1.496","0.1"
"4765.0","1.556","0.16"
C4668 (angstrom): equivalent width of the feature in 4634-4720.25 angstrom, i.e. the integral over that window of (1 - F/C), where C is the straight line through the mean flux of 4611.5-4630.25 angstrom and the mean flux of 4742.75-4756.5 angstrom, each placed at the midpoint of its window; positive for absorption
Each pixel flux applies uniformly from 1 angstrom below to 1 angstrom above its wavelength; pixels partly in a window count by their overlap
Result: 7.9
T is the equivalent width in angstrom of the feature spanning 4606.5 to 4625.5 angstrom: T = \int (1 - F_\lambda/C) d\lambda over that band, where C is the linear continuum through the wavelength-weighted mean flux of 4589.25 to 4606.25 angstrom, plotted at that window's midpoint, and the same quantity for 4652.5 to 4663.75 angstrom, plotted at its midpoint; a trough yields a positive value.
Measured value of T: -1.4 angstrom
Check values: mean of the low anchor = 1.54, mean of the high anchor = 1.48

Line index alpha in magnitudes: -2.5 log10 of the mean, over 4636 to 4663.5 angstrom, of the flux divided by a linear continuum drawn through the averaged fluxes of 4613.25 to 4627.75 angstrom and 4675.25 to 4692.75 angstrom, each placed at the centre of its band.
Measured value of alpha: 0.06 mag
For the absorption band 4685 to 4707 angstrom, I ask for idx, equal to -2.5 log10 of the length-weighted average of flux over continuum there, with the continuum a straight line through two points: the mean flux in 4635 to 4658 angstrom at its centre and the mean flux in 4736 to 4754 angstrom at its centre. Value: 0.05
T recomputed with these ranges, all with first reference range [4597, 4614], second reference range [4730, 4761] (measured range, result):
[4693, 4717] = 1.4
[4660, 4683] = 2.0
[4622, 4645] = -0.2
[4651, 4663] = 0.9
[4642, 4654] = 1.0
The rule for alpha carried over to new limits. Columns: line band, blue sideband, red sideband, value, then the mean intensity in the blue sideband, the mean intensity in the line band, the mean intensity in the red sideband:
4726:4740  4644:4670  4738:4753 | 0.087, 1.48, 1.51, 1.66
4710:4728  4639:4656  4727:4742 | -0.053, 1.46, 1.59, 1.53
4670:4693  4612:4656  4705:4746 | 0.057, 1.56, 1.48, 1.55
